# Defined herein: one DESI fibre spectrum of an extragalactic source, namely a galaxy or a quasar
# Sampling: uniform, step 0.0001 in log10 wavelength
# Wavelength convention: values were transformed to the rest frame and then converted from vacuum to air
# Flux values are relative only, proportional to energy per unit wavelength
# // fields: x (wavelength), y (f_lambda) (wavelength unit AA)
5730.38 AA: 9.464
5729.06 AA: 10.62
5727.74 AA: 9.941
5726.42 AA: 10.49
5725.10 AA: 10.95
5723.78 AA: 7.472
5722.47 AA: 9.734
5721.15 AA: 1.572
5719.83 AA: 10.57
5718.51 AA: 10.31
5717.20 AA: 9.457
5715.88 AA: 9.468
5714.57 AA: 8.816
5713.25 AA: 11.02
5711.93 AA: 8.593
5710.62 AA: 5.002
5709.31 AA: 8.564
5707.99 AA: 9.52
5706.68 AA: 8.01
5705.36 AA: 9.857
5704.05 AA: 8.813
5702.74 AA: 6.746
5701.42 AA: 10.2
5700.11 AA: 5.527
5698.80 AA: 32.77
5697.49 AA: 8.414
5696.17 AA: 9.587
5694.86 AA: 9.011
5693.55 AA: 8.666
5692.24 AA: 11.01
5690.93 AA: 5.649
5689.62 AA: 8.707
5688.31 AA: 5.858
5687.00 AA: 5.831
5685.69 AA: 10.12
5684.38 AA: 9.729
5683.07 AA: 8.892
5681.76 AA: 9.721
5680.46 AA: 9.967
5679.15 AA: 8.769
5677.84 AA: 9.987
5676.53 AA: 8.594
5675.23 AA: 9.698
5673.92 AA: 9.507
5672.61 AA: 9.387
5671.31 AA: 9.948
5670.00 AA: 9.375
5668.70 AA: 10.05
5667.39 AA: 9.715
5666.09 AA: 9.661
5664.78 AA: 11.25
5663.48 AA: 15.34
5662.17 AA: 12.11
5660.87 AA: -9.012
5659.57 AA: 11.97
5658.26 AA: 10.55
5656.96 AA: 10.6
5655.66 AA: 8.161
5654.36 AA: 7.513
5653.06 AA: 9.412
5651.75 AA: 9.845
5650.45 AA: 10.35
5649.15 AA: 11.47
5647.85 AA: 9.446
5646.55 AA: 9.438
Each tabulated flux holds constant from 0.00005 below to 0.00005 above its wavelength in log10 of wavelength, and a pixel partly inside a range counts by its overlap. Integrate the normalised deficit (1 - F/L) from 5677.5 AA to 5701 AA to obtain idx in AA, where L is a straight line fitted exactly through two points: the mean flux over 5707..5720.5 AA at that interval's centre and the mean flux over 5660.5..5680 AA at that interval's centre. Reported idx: -1.9 AA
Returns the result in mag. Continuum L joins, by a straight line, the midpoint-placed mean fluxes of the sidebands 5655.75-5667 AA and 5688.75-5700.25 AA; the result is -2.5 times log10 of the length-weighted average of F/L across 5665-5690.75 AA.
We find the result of 0.107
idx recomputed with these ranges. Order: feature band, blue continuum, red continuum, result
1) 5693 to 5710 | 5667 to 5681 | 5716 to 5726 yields -2.6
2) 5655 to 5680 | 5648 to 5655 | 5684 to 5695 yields -0.5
